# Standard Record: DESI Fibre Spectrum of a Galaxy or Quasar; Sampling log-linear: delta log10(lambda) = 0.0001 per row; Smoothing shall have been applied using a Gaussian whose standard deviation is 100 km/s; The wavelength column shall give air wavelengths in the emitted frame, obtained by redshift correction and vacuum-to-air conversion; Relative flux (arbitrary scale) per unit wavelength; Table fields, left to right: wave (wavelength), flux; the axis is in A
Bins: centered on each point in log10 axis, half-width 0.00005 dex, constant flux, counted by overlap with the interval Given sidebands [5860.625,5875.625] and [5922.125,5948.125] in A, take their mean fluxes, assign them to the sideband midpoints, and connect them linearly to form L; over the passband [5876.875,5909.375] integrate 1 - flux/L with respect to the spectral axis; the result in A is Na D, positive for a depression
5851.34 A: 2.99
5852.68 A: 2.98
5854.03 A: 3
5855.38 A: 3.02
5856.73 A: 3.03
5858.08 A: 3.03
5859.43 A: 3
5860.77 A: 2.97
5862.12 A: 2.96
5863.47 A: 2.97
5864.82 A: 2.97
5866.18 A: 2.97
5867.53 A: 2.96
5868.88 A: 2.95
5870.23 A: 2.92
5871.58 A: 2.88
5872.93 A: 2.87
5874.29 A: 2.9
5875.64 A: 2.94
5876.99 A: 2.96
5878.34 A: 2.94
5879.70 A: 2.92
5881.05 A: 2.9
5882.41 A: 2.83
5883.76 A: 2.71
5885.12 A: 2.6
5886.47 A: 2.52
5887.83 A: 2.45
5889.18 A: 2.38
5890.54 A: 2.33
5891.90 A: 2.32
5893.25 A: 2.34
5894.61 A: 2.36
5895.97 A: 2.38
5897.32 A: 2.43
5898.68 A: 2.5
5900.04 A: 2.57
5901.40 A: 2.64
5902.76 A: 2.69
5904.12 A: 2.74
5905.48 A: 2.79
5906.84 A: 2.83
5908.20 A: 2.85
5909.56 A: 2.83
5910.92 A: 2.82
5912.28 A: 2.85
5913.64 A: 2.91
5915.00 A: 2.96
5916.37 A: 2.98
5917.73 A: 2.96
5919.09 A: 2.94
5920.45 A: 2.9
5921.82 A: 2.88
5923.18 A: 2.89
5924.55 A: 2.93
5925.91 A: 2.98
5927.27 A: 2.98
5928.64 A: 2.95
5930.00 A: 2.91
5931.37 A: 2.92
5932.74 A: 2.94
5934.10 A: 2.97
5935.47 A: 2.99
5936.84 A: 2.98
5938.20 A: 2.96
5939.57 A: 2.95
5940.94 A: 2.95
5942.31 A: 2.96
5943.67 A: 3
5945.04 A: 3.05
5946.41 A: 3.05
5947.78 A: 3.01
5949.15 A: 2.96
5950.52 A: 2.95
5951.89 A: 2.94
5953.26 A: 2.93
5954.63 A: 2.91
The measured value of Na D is 3.6 A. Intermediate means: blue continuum 2.94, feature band 2.62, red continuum 2.97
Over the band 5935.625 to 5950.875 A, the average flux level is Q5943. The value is 2.99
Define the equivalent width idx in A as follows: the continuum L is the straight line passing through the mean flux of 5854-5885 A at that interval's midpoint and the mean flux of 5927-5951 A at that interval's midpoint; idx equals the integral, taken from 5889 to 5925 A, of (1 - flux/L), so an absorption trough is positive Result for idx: 3.0 A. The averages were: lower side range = 2.93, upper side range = 2.97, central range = 2.71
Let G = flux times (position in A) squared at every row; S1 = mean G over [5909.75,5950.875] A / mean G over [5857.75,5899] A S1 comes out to 1.1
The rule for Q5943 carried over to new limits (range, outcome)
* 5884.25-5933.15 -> 2.73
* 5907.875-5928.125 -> 2.91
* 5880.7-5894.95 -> 2.52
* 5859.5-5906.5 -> 2.73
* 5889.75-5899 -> 2.38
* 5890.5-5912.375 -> 2.61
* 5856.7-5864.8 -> 2.99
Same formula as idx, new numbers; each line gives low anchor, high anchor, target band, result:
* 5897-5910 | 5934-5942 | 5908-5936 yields -0.8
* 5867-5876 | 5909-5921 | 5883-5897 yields 2.3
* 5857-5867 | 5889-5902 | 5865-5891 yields -0.7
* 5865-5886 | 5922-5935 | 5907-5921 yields 0.1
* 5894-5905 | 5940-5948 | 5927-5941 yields -0.3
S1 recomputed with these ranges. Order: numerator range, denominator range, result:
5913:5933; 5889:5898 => 1.25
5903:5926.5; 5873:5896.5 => 1.10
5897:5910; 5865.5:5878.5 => 0.93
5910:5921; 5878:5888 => 1.08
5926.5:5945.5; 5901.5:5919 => 1.05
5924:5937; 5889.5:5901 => 1.24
